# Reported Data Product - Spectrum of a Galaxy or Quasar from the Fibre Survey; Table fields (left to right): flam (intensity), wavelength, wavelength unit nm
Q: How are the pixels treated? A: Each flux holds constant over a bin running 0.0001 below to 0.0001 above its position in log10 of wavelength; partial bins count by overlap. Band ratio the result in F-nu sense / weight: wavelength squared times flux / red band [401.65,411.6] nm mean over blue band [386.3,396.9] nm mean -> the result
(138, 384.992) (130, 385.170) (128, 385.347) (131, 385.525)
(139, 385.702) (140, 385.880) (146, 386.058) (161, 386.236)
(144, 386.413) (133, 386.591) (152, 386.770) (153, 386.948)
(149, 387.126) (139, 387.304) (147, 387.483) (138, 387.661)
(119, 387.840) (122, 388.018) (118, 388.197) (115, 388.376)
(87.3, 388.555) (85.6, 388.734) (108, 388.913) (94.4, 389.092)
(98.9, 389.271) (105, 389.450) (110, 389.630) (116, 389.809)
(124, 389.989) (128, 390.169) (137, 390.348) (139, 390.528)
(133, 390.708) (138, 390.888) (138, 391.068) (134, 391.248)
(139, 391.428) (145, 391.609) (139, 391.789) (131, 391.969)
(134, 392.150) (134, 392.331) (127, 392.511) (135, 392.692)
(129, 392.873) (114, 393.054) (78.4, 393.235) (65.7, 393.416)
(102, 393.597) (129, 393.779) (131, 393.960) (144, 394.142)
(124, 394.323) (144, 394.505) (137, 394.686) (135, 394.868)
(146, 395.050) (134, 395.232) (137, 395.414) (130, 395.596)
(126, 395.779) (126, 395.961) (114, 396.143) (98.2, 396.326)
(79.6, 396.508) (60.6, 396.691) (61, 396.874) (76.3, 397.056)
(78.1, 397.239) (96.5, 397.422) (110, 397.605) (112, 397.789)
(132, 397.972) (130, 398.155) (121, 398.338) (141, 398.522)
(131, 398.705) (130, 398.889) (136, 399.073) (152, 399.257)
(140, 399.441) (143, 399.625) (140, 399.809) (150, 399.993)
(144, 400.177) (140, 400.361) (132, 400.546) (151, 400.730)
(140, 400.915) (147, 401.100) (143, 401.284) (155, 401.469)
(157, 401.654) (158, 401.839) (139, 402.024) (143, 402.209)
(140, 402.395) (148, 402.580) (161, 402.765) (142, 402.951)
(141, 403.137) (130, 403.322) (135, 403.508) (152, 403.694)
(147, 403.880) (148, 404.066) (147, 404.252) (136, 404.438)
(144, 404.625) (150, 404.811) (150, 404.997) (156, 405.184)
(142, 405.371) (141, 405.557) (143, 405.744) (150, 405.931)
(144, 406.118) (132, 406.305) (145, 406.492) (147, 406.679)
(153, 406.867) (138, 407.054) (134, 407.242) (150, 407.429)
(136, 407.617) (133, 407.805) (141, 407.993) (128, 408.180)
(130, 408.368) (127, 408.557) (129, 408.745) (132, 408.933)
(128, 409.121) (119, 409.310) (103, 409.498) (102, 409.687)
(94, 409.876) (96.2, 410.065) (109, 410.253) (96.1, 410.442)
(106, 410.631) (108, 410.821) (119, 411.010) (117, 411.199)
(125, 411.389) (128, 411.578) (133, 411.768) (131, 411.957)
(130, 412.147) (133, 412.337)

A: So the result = 1.17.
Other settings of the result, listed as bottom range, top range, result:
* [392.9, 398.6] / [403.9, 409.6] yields 1.29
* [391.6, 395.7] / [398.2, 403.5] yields 1.16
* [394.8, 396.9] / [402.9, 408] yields 1.32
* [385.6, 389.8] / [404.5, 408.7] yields 1.23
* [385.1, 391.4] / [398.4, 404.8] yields 1.20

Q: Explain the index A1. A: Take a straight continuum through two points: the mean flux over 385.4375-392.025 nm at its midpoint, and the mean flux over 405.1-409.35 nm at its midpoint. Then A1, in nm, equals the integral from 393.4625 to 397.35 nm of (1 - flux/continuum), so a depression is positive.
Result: 0.53 nm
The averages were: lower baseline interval 129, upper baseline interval 138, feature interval 114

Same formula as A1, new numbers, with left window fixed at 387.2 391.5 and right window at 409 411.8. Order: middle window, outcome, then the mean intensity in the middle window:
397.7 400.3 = -0.42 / 136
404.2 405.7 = -0.41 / 146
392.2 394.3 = 0.03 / 118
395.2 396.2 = -0.08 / 128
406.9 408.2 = -0.29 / 138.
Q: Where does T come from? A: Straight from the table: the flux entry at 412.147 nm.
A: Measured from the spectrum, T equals 130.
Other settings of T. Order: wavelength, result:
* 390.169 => 128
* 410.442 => 96.1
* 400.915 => 140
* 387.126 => 149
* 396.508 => 79.6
